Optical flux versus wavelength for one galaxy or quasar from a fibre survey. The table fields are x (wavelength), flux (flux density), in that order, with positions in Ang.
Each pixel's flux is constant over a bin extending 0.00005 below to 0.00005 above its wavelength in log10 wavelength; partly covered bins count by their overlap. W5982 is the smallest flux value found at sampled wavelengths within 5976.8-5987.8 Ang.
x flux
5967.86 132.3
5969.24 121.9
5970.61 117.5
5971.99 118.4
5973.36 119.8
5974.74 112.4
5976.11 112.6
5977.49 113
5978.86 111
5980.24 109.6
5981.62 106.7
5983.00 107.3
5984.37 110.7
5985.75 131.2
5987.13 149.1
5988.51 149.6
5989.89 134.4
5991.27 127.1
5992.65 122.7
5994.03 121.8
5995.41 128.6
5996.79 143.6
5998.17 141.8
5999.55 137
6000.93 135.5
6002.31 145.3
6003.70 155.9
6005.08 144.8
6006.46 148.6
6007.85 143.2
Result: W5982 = 106.7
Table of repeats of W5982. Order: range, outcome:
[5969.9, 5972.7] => 117.5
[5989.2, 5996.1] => 121.8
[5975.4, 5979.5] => 111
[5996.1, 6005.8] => 135.5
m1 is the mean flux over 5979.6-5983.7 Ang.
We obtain 108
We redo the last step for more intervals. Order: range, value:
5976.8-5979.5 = 112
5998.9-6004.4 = 143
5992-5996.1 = 124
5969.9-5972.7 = 118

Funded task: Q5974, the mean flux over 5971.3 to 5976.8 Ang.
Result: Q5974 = 116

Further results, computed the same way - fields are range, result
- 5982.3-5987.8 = 125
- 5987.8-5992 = 137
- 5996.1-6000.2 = 141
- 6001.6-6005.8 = 149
